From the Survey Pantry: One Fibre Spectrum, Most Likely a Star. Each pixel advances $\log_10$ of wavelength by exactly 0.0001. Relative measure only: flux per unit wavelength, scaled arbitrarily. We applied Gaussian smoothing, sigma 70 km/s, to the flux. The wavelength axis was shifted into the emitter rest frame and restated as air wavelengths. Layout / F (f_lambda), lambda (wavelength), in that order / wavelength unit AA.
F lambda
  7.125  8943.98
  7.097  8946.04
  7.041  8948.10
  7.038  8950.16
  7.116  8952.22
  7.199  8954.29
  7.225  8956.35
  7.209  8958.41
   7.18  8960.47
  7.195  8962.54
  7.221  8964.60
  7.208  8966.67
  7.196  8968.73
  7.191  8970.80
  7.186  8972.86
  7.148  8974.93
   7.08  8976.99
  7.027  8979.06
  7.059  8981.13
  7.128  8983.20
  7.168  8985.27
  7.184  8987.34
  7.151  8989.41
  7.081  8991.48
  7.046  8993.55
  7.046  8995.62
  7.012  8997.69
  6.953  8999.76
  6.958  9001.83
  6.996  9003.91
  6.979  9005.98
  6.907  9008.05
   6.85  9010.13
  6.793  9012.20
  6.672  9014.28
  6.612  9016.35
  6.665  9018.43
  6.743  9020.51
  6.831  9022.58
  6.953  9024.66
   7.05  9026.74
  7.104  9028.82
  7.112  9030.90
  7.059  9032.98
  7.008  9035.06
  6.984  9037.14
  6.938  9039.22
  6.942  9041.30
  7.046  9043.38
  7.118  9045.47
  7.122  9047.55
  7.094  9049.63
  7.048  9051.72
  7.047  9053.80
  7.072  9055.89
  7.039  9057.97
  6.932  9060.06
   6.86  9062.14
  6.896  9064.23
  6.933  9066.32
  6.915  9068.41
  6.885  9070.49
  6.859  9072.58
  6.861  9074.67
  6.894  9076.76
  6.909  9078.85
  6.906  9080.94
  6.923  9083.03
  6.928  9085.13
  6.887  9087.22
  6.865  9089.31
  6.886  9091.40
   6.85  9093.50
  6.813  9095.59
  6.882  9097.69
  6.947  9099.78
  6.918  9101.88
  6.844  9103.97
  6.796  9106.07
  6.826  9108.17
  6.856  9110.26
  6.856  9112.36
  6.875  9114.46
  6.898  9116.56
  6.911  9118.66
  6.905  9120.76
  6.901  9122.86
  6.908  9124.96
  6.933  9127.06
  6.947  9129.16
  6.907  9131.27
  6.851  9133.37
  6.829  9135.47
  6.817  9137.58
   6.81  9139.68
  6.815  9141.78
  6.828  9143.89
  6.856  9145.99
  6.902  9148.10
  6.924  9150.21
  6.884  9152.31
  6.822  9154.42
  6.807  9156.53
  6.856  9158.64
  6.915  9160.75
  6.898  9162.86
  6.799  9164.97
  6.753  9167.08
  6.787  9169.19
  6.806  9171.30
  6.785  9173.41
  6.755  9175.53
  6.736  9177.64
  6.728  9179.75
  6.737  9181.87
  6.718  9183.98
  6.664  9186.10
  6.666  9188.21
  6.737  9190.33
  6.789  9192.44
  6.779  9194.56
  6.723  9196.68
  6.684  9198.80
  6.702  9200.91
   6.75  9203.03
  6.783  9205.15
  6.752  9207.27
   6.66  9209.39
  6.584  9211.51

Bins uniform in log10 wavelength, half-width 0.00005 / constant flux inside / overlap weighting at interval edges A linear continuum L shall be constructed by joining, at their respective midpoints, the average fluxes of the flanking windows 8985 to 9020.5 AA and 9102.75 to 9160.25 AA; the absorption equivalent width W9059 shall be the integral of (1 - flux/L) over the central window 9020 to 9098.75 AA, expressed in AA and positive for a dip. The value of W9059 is -0.6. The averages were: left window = 6.93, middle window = 6.95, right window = 6.87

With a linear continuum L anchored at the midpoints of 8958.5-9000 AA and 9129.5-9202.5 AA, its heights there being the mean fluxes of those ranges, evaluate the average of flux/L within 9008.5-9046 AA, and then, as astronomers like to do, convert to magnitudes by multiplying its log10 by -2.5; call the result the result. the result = 0.020 mag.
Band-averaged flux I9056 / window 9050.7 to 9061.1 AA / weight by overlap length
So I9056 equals 7.03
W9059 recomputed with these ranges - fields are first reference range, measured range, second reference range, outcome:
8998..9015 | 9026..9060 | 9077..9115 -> -0.8 AA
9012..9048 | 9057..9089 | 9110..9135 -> 0.0 AA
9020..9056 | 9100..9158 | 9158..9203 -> -0.1 AA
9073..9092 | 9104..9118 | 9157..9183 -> 0.0 AA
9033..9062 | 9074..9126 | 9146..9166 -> 0.5 AA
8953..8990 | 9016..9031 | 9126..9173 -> 0.4 AA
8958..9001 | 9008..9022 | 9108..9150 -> 0.6 AA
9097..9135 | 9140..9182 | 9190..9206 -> -0.1 AA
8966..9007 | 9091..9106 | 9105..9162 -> 0.1 AA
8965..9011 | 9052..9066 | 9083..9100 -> -0.1 AA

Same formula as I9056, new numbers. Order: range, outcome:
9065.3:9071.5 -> 6.92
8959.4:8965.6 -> 7.2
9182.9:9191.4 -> 6.7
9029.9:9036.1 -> 7.06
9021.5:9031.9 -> 7.01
